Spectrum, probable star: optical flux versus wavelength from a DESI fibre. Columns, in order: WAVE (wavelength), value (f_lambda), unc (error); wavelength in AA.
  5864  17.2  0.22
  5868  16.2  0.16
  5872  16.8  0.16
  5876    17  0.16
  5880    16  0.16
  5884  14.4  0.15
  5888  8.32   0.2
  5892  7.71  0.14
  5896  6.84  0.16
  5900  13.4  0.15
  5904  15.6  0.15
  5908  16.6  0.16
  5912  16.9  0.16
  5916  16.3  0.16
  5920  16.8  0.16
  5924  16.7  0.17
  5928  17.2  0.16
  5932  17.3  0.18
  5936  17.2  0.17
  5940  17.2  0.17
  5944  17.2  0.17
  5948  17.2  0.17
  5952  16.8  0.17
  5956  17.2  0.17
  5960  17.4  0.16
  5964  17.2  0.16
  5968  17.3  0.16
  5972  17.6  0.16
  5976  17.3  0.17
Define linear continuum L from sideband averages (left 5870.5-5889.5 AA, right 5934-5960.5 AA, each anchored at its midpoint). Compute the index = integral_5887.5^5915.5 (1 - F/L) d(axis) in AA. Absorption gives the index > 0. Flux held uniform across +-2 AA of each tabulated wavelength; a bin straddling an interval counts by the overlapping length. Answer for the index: 5.21 AA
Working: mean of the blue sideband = 14.6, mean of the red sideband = 17.2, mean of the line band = 12.6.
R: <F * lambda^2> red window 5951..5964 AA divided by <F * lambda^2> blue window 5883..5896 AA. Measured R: 1.9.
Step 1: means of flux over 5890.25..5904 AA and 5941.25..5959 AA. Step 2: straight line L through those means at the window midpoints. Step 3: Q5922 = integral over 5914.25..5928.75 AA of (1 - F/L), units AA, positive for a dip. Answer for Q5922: -3.6 AA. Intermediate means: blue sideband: 10.3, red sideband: 17.1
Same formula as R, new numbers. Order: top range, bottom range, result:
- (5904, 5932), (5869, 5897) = 1.32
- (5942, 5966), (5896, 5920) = 1.15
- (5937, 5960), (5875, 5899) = 1.52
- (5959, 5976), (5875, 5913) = 1.36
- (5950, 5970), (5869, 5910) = 1.32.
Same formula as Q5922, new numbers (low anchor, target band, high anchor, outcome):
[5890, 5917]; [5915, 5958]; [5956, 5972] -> -4.5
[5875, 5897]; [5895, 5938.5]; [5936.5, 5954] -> -3.6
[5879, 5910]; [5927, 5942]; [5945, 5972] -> -1.9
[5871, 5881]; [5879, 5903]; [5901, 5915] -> 7.8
